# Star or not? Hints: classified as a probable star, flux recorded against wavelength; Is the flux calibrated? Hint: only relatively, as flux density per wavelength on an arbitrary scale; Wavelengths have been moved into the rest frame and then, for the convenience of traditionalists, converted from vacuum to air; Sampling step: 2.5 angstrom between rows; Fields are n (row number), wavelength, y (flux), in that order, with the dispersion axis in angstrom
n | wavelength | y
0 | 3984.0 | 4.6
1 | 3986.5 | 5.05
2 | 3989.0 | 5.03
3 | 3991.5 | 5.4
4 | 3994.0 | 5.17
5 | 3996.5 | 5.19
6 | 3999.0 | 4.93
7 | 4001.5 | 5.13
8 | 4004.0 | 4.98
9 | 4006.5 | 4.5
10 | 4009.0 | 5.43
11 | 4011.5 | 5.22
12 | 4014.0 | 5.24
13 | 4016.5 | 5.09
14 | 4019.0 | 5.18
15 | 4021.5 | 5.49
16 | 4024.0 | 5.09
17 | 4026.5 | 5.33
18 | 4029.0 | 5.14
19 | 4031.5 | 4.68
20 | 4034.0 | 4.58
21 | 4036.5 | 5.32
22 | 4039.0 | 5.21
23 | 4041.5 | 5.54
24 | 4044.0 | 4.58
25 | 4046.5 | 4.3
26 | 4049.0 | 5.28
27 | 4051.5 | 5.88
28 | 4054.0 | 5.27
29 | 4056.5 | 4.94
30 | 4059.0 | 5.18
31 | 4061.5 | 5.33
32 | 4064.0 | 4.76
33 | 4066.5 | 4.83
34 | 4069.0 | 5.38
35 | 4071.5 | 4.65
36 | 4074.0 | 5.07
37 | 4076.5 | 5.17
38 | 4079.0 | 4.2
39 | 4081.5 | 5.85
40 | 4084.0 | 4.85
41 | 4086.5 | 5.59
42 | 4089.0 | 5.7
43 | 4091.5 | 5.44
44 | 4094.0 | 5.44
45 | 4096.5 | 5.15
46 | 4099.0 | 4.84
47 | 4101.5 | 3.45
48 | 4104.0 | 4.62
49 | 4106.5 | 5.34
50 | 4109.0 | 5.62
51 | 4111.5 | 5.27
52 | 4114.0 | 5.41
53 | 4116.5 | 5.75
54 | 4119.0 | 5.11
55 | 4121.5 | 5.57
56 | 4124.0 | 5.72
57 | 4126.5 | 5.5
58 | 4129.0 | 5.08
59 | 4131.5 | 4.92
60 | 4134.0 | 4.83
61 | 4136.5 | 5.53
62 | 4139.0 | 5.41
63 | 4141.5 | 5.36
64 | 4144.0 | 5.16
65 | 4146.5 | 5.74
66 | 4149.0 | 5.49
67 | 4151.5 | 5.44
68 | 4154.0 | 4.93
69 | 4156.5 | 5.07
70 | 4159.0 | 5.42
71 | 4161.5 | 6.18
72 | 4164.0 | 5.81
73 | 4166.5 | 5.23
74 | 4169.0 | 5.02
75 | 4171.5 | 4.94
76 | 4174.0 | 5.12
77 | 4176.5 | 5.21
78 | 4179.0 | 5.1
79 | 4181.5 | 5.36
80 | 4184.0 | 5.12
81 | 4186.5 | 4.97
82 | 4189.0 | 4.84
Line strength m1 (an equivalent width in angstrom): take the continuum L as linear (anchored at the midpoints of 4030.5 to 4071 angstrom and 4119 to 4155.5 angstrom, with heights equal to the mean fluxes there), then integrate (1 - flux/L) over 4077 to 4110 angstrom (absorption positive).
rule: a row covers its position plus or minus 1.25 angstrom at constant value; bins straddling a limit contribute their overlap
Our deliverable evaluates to 0.69 angstrom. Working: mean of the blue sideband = 5.06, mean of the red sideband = 5.32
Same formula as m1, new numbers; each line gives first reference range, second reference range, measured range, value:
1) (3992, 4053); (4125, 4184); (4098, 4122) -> 0.68 angstrom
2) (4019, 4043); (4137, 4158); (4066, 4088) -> 0.59 angstrom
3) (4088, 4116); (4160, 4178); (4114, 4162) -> -1.08 angstrom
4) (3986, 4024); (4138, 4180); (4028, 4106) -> 2.58 angstrom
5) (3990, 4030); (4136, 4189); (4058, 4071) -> 0.35 angstrom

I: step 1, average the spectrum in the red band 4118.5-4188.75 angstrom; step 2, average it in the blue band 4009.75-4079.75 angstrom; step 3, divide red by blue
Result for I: 1.0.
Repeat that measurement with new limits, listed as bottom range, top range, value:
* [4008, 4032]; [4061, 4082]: 0.96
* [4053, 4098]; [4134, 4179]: 1.04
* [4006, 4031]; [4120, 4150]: 1.03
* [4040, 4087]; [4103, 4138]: 1.05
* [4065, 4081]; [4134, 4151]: 1.10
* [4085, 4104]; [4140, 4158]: 1.05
